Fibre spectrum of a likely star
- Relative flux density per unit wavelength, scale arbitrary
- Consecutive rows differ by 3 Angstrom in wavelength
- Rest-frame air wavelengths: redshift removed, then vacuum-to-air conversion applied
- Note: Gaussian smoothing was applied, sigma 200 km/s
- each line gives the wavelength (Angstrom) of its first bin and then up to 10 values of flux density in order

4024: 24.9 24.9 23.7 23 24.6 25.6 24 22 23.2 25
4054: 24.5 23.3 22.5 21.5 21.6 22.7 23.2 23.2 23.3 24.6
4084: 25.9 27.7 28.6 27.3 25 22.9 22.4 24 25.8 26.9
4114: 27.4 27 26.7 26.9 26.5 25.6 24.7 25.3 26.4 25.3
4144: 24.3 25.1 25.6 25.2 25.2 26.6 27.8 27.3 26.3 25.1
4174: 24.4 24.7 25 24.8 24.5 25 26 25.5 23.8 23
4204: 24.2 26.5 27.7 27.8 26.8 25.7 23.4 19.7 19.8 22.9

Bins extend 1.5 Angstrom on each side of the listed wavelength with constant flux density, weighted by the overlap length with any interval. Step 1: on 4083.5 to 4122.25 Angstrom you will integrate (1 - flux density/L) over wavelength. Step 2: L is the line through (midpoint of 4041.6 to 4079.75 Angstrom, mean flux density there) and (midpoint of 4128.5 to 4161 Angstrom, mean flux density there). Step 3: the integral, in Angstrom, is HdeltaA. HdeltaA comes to -2.8 Angstrom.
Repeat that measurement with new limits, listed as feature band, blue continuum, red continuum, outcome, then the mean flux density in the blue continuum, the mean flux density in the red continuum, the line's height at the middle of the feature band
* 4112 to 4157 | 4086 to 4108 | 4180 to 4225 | -0.9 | 25.4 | 25.1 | 25.3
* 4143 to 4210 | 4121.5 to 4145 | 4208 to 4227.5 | -0.1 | 25.7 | 24.9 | 25.3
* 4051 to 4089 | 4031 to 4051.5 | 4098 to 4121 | 1.1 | 23.9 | 25.4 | 24.5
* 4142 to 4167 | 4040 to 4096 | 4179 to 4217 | -0.9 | 24.2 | 25.4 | 25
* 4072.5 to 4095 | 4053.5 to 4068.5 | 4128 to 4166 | -2.2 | 22.6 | 25.7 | 23.4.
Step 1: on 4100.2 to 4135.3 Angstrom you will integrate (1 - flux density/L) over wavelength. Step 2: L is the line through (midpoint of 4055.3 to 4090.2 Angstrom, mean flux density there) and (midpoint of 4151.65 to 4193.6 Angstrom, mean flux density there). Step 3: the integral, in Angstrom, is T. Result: -1.6 Angstrom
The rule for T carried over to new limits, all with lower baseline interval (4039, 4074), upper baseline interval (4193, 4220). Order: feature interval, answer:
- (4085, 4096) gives -1.7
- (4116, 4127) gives -1.1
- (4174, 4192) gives 0.3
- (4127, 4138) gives -0.4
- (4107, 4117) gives -1.1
